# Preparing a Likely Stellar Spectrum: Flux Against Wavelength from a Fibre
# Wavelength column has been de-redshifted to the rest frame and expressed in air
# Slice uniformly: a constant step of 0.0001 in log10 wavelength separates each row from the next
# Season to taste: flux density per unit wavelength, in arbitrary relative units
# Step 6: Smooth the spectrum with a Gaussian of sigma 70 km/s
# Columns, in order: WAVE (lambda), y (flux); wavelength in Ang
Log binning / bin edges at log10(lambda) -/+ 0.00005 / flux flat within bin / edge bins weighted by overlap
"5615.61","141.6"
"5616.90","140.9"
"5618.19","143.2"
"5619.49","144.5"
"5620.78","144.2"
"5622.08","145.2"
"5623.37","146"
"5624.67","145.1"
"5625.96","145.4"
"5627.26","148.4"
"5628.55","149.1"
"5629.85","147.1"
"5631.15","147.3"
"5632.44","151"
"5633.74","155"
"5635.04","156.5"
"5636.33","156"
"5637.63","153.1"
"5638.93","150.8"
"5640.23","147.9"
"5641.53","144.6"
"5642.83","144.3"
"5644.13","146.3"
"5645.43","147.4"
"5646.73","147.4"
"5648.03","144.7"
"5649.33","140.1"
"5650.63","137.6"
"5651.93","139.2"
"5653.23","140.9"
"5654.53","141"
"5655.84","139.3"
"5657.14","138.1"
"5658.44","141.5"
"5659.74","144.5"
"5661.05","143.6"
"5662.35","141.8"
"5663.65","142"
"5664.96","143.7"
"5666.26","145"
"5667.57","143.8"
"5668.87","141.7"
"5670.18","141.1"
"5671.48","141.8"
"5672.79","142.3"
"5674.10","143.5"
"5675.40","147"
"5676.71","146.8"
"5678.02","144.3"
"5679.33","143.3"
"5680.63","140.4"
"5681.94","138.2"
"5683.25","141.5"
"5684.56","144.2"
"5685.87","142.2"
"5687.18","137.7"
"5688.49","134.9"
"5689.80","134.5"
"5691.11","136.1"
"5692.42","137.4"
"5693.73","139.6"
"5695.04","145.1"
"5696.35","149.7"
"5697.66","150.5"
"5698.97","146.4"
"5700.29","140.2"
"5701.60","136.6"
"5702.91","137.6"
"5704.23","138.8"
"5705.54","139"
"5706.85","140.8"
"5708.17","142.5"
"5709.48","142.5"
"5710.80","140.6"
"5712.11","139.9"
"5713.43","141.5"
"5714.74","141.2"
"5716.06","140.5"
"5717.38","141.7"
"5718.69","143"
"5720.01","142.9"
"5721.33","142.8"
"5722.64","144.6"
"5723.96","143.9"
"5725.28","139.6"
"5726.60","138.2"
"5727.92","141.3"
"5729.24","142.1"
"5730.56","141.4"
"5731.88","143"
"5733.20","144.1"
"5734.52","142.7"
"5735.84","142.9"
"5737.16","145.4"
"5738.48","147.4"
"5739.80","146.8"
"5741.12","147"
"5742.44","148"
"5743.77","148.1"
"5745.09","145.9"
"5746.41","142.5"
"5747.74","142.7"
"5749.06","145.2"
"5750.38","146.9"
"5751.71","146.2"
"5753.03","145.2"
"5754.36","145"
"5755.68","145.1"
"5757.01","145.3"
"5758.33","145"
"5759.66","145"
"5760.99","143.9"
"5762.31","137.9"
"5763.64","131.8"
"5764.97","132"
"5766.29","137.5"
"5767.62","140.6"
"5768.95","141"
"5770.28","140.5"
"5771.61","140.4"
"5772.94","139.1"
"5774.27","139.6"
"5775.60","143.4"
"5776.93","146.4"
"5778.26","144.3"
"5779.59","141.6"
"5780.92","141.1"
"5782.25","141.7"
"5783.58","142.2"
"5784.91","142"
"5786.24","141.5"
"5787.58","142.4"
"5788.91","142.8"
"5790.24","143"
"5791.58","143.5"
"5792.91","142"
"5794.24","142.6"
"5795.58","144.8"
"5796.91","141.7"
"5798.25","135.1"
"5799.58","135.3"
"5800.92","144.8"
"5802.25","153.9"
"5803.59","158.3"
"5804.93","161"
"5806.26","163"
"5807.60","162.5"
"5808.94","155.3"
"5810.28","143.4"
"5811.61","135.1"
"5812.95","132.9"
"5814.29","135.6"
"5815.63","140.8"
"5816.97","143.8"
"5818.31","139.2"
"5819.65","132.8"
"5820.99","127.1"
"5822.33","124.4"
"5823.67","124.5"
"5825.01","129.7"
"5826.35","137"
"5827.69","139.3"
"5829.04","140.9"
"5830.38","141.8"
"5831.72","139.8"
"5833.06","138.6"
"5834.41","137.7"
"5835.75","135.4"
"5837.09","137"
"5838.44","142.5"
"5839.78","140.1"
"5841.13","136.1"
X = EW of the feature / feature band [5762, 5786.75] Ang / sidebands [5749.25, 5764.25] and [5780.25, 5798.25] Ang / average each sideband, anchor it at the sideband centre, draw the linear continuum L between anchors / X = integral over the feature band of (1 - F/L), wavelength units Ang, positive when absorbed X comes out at 0.43 Ang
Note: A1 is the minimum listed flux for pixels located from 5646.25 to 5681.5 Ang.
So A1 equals 137.6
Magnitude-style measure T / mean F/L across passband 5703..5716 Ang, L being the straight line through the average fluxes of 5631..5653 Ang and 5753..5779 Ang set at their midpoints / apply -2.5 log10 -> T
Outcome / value 0.027 mag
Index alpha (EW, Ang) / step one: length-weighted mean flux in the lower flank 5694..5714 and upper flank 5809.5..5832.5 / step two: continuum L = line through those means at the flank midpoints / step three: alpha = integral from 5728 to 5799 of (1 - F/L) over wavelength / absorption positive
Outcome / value -1.9 Ang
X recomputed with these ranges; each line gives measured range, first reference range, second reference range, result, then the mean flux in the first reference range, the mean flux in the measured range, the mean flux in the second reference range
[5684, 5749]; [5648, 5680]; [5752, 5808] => 0.3 Ang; 142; 142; 144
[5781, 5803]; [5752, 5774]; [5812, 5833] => -0.7 Ang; 141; 142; 135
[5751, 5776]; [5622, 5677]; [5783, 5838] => 0.2 Ang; 145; 141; 141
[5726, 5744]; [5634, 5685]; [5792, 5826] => -0.1 Ang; 144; 144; 142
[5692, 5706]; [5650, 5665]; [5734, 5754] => 0.1 Ang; 141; 142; 146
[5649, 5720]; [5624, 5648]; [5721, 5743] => 2.3 Ang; 149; 141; 144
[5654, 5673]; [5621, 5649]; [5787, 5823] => 0.7 Ang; 148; 142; 143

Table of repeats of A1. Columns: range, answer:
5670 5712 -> 134.5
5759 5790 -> 131.8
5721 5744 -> 138.2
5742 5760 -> 142.5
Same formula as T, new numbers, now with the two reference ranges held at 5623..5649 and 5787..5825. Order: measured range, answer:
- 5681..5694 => 0.062 mag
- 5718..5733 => 0.024 mag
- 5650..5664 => 0.052 mag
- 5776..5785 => 0.003 mag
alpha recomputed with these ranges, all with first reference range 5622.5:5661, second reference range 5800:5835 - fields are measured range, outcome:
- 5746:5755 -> -0.1 Ang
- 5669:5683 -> 0.2 Ang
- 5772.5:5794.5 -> 0.0 Ang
